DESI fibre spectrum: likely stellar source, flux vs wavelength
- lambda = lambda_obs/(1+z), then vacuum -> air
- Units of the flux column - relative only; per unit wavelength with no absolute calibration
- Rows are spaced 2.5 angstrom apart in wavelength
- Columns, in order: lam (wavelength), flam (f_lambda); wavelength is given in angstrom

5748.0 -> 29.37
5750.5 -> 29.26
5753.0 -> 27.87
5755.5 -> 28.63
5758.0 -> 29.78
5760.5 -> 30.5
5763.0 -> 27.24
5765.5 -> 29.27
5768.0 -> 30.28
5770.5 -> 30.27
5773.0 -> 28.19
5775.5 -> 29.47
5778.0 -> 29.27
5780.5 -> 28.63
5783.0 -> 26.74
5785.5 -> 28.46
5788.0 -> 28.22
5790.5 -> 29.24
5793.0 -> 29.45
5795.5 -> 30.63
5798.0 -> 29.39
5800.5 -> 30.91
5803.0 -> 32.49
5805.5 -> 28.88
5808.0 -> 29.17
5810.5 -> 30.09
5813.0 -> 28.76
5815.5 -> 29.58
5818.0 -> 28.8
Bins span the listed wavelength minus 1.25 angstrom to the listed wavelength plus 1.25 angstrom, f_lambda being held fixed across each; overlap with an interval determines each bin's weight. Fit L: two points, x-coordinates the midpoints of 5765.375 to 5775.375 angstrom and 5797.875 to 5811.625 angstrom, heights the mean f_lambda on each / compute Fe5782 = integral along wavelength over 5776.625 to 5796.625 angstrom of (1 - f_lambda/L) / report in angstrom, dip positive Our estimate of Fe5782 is 0.7 angstrom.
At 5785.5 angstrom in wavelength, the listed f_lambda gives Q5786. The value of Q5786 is 28.46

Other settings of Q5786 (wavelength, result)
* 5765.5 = 29.27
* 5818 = 28.8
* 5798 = 29.39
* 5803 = 32.49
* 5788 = 28.22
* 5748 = 29.37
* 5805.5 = 28.88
